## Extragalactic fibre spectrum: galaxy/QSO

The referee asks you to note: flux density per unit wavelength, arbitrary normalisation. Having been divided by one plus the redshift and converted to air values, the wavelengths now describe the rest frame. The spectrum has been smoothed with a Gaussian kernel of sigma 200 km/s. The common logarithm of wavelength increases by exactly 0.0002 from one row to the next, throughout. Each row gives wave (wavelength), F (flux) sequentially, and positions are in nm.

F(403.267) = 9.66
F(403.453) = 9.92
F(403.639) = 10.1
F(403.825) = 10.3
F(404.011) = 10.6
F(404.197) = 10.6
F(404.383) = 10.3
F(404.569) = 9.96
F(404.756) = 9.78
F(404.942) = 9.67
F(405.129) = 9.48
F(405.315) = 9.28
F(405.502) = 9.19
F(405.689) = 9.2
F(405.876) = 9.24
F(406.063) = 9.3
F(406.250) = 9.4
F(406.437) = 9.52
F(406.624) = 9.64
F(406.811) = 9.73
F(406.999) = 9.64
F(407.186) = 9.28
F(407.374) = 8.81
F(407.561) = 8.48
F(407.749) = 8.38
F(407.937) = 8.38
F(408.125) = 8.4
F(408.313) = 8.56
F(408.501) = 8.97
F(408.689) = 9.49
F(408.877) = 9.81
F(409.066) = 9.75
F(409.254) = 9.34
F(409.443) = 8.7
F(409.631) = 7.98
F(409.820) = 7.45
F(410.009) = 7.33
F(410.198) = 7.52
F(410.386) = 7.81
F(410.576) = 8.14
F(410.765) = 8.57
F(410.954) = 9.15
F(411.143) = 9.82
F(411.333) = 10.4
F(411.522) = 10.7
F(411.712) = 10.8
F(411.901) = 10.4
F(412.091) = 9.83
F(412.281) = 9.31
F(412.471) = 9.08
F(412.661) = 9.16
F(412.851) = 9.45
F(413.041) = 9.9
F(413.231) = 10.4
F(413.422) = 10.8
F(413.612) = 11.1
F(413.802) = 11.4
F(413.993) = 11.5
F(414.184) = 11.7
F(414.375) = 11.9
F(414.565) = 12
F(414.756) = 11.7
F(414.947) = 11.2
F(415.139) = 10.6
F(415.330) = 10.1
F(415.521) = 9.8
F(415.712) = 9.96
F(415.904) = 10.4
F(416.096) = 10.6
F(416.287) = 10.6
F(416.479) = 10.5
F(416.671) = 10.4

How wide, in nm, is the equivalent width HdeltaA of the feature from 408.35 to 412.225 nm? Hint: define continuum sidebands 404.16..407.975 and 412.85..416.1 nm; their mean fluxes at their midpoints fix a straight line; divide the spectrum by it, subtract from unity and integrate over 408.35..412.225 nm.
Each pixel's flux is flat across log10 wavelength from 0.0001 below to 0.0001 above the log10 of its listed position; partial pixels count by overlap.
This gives 0.40 nm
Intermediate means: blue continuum 9.39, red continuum 10.9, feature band 9.09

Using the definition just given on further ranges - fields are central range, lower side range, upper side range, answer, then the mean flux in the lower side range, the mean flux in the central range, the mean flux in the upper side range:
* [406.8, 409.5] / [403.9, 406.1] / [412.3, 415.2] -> 0.285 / 9.73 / 9.03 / 10.8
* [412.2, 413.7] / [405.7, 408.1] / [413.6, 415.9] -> 0.101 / 9.13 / 9.9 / 11.1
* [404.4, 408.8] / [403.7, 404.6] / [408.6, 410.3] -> 0.147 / 10.4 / 9.23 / 8.59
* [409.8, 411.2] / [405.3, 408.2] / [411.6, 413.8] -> 0.217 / 9.11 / 8.22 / 10.1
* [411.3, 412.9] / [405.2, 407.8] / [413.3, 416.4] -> 0.075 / 9.24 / 9.9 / 11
